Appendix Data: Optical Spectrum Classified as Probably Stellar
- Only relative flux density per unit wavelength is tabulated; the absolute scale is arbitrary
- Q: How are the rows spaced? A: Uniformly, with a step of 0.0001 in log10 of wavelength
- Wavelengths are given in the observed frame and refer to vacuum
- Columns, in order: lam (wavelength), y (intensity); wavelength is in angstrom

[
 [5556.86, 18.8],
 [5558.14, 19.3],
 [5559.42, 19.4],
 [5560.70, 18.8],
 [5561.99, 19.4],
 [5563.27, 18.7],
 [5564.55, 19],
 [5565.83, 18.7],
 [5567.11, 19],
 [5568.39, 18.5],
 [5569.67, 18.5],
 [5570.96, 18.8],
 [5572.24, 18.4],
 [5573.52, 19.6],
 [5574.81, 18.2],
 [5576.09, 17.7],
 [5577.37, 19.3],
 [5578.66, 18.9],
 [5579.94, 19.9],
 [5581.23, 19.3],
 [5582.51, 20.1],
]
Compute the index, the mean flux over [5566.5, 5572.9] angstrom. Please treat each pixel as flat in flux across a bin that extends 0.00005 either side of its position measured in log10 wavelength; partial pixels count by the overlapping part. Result 18.7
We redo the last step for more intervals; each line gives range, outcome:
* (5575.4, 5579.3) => 18.7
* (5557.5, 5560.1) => 19.3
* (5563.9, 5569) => 18.8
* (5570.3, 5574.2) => 18.9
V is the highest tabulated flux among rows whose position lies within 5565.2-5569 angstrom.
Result 19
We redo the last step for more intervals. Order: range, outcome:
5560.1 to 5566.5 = 19.4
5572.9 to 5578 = 19.6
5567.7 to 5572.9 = 18.8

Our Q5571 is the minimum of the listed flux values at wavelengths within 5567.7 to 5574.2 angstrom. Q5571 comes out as 18.4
